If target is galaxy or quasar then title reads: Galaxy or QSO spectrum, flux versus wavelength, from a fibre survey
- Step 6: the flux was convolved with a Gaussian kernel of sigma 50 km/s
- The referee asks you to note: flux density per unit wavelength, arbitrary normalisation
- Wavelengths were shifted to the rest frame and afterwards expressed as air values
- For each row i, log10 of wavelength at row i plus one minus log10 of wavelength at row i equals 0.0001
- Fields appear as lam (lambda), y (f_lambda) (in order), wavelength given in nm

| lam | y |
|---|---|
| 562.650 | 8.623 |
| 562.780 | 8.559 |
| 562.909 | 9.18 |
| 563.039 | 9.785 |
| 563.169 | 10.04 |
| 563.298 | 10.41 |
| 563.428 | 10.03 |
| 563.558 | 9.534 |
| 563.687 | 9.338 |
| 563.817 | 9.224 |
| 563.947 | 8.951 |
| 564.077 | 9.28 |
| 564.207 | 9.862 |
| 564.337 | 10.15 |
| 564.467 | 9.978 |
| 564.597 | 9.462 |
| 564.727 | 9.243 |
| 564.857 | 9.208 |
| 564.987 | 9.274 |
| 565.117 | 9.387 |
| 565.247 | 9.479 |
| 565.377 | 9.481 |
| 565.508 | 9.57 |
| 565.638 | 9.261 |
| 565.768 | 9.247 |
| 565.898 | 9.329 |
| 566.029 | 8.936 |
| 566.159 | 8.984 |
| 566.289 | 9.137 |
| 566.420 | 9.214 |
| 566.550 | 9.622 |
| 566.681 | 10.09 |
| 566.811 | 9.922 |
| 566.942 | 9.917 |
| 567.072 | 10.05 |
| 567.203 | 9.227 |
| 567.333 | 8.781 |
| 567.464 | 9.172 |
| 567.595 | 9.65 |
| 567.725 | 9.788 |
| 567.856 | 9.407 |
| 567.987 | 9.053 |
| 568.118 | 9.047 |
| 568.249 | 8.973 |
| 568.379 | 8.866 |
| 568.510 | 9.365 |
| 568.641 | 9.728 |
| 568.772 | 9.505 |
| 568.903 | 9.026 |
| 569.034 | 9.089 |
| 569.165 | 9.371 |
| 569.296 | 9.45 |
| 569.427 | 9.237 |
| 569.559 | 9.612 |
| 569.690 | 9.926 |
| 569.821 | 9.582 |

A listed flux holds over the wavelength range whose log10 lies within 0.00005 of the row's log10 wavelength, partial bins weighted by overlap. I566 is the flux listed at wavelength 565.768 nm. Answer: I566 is 9.247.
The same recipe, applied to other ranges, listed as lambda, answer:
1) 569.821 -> 9.582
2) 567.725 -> 9.788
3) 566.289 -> 9.137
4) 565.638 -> 9.261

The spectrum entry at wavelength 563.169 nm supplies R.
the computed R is 10.04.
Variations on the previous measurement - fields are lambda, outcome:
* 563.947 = 8.951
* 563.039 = 9.785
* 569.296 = 9.45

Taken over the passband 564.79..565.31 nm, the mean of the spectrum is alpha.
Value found 9.34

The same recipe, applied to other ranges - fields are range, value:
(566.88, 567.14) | 9.98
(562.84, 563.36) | 9.85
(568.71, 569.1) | 9.2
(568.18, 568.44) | 8.95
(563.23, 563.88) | 9.72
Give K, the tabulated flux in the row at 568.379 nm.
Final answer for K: 8.866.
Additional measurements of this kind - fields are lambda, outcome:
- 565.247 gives 9.479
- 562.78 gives 8.559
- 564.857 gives 9.208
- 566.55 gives 9.622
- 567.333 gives 8.781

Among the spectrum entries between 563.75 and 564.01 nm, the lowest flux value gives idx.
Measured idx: 8.951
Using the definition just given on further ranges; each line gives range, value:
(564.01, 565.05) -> 9.208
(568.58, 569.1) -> 9.026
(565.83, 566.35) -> 8.936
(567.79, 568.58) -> 8.866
